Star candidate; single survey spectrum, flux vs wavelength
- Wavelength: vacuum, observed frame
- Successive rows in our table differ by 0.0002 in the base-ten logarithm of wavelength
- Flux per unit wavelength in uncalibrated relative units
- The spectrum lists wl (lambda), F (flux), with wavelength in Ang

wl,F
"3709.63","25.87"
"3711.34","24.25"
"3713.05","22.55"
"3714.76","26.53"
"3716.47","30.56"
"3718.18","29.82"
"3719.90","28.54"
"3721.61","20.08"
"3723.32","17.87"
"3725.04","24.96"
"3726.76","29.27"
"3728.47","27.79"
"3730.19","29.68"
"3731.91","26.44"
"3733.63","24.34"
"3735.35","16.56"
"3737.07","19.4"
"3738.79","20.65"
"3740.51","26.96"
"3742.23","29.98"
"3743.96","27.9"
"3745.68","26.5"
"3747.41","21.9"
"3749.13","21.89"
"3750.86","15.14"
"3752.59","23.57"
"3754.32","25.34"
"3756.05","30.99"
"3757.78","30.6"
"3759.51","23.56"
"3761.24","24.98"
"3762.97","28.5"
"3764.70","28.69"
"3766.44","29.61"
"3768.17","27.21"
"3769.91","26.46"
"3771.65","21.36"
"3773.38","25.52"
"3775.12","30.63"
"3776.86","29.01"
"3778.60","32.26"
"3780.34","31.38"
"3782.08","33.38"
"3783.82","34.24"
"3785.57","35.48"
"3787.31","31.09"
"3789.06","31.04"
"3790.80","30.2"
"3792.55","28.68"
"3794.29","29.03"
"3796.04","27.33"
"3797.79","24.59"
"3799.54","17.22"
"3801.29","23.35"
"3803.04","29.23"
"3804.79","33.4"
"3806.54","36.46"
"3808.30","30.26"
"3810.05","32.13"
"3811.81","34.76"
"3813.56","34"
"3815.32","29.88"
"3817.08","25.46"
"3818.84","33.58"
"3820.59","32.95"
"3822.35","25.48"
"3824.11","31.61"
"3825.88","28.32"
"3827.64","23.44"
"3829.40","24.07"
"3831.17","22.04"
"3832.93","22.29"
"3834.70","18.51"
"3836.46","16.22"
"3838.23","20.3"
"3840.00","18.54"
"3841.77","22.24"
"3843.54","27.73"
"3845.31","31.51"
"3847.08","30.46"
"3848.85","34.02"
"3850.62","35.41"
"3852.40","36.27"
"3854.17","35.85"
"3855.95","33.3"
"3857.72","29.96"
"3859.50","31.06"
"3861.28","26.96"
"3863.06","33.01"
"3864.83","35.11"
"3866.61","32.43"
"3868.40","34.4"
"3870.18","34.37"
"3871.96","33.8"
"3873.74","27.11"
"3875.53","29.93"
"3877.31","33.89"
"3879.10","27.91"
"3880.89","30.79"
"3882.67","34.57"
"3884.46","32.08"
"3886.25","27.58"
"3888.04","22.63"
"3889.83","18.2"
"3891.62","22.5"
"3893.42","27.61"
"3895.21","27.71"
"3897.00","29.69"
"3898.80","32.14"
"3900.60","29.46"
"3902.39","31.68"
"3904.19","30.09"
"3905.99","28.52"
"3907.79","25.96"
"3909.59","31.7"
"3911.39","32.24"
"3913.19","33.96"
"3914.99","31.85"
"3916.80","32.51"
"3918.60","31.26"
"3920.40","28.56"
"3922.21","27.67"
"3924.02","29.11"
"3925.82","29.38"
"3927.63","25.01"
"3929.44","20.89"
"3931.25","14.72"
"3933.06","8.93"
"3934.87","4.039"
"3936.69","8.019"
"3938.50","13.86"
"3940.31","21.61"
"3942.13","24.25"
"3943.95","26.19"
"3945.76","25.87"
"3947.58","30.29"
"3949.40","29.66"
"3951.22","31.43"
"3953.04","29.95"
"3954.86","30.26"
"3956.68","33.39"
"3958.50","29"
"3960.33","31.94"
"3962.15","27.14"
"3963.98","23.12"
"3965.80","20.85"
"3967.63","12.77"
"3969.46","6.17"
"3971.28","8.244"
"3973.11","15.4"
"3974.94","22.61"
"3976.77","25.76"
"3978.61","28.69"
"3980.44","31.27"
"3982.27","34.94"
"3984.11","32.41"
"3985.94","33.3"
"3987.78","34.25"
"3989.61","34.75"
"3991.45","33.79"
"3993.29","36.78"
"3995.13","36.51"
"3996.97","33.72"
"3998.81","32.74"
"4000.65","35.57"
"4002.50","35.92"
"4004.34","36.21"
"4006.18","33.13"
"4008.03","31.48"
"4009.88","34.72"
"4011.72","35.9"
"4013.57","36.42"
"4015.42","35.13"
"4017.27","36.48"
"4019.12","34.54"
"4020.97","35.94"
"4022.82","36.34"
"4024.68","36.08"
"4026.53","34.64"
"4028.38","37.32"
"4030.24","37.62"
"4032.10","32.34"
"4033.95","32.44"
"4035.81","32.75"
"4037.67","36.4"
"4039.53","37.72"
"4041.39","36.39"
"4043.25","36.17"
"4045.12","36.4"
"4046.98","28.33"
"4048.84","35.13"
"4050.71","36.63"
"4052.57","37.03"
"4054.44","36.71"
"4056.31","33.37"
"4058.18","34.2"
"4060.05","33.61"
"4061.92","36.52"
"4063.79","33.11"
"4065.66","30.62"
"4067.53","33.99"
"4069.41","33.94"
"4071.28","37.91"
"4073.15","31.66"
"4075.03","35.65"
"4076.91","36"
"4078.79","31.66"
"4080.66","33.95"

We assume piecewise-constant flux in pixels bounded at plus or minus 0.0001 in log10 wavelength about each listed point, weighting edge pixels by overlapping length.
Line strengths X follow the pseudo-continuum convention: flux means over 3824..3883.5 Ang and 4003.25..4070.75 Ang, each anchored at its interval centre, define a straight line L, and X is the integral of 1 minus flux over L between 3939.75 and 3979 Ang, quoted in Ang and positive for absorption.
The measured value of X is 9.8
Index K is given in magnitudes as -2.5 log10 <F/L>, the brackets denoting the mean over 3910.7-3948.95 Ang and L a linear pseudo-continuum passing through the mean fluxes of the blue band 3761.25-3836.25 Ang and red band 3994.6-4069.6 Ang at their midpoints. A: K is 0.32 mag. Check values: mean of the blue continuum 28.5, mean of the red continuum 34.9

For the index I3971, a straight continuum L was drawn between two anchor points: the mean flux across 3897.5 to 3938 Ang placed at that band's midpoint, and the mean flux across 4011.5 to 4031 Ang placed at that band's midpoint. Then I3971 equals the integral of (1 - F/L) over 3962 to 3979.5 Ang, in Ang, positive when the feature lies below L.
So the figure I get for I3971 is 6.9 Ang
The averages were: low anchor 25.7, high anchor 36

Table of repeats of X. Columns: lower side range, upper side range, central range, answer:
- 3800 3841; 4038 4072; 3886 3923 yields 1.4 Ang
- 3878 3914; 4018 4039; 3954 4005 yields 6.9 Ang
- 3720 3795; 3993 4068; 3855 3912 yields 1.1 Ang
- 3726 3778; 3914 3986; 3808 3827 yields -4.1 Ang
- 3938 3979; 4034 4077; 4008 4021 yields -2.2 Ang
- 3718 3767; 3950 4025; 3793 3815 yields -2.4 Ang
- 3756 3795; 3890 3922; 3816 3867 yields 2.1 Ang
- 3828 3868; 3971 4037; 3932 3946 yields 6.7 Ang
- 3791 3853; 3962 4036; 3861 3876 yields -1.9 Ang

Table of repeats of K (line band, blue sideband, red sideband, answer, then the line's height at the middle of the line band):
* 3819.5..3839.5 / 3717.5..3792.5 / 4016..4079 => 0.194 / 28.9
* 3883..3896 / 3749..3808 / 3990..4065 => 0.204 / 31.2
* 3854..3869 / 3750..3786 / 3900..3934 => -0.167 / 27.7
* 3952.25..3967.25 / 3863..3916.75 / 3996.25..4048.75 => 0.180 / 32.7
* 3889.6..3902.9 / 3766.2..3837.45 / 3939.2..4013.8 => 0.036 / 28.6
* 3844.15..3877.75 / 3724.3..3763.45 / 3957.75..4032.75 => -0.173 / 27.7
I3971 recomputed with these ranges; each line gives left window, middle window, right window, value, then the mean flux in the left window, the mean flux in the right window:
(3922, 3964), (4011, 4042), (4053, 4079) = -4.6 Ang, 24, 34.3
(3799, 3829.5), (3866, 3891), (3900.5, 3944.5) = -3.0 Ang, 29.5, 24.7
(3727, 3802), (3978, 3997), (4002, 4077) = -0.2 Ang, 26.8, 34.9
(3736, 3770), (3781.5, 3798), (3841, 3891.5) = -2.2 Ang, 25.4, 30.7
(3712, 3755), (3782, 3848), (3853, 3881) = 2.5 Ang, 24.6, 31.9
